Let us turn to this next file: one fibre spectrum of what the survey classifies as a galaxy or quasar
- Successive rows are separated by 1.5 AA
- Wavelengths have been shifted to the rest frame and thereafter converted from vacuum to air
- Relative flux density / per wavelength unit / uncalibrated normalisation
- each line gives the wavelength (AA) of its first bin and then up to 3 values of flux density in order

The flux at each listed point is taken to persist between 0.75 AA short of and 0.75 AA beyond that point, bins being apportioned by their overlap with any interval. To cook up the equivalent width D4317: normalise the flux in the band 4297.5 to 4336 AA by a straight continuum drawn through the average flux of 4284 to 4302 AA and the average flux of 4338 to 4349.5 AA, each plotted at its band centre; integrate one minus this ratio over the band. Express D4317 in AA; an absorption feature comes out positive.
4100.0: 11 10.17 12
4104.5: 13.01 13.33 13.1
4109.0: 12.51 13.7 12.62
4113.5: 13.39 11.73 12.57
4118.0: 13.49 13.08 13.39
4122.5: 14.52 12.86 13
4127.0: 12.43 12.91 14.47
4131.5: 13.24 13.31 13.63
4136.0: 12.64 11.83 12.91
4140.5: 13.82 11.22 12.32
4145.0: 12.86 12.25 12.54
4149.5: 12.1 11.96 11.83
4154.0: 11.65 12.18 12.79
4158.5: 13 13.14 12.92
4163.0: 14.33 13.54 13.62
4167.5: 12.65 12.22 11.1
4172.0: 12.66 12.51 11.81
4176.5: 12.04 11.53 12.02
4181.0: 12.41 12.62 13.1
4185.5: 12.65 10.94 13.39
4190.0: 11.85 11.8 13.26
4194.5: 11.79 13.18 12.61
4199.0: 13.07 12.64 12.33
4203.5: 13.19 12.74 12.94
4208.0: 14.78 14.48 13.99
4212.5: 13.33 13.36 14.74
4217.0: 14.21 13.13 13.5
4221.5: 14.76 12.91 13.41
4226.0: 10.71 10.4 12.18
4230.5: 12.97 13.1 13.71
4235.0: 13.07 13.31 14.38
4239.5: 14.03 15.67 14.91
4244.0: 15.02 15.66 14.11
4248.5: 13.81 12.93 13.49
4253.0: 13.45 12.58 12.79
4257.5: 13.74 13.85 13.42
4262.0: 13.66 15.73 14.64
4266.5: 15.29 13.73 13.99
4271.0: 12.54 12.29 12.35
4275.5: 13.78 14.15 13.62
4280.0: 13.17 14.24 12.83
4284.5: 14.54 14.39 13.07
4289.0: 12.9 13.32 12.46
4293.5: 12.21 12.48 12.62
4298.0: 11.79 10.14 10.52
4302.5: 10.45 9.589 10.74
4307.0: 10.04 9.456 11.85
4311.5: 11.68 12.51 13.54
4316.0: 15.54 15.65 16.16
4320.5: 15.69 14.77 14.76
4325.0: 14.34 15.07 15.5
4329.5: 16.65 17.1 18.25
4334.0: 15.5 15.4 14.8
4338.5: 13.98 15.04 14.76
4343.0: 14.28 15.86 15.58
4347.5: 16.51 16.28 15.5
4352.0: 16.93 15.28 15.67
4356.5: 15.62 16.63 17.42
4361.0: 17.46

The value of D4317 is 0.9 AA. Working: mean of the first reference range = 12.5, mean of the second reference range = 15.3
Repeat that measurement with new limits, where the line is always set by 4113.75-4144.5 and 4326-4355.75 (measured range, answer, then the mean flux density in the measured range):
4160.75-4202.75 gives 3.5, 12.5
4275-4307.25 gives 5.6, 12.4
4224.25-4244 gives 1.4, 13.3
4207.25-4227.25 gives 0.8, 13.6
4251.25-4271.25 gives 1.2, 13.8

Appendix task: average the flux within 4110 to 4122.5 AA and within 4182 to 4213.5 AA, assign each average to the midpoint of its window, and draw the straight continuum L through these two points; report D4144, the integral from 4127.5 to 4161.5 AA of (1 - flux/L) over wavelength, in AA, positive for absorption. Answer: 0.9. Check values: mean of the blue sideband 13.1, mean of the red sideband 12.9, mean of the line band 12.7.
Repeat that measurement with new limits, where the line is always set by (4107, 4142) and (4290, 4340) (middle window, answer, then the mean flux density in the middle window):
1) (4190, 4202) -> 0.6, 12.6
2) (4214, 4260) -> -0.8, 13.5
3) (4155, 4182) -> 1.2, 12.6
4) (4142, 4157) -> 1.1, 12.2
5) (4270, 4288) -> 0.0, 13.4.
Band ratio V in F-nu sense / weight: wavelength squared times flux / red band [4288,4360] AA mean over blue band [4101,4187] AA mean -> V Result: 1.21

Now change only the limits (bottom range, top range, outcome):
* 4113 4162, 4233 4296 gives 1.14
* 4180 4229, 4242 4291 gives 1.10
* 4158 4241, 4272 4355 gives 1.13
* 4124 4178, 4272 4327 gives 1.10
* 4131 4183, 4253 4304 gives 1.10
